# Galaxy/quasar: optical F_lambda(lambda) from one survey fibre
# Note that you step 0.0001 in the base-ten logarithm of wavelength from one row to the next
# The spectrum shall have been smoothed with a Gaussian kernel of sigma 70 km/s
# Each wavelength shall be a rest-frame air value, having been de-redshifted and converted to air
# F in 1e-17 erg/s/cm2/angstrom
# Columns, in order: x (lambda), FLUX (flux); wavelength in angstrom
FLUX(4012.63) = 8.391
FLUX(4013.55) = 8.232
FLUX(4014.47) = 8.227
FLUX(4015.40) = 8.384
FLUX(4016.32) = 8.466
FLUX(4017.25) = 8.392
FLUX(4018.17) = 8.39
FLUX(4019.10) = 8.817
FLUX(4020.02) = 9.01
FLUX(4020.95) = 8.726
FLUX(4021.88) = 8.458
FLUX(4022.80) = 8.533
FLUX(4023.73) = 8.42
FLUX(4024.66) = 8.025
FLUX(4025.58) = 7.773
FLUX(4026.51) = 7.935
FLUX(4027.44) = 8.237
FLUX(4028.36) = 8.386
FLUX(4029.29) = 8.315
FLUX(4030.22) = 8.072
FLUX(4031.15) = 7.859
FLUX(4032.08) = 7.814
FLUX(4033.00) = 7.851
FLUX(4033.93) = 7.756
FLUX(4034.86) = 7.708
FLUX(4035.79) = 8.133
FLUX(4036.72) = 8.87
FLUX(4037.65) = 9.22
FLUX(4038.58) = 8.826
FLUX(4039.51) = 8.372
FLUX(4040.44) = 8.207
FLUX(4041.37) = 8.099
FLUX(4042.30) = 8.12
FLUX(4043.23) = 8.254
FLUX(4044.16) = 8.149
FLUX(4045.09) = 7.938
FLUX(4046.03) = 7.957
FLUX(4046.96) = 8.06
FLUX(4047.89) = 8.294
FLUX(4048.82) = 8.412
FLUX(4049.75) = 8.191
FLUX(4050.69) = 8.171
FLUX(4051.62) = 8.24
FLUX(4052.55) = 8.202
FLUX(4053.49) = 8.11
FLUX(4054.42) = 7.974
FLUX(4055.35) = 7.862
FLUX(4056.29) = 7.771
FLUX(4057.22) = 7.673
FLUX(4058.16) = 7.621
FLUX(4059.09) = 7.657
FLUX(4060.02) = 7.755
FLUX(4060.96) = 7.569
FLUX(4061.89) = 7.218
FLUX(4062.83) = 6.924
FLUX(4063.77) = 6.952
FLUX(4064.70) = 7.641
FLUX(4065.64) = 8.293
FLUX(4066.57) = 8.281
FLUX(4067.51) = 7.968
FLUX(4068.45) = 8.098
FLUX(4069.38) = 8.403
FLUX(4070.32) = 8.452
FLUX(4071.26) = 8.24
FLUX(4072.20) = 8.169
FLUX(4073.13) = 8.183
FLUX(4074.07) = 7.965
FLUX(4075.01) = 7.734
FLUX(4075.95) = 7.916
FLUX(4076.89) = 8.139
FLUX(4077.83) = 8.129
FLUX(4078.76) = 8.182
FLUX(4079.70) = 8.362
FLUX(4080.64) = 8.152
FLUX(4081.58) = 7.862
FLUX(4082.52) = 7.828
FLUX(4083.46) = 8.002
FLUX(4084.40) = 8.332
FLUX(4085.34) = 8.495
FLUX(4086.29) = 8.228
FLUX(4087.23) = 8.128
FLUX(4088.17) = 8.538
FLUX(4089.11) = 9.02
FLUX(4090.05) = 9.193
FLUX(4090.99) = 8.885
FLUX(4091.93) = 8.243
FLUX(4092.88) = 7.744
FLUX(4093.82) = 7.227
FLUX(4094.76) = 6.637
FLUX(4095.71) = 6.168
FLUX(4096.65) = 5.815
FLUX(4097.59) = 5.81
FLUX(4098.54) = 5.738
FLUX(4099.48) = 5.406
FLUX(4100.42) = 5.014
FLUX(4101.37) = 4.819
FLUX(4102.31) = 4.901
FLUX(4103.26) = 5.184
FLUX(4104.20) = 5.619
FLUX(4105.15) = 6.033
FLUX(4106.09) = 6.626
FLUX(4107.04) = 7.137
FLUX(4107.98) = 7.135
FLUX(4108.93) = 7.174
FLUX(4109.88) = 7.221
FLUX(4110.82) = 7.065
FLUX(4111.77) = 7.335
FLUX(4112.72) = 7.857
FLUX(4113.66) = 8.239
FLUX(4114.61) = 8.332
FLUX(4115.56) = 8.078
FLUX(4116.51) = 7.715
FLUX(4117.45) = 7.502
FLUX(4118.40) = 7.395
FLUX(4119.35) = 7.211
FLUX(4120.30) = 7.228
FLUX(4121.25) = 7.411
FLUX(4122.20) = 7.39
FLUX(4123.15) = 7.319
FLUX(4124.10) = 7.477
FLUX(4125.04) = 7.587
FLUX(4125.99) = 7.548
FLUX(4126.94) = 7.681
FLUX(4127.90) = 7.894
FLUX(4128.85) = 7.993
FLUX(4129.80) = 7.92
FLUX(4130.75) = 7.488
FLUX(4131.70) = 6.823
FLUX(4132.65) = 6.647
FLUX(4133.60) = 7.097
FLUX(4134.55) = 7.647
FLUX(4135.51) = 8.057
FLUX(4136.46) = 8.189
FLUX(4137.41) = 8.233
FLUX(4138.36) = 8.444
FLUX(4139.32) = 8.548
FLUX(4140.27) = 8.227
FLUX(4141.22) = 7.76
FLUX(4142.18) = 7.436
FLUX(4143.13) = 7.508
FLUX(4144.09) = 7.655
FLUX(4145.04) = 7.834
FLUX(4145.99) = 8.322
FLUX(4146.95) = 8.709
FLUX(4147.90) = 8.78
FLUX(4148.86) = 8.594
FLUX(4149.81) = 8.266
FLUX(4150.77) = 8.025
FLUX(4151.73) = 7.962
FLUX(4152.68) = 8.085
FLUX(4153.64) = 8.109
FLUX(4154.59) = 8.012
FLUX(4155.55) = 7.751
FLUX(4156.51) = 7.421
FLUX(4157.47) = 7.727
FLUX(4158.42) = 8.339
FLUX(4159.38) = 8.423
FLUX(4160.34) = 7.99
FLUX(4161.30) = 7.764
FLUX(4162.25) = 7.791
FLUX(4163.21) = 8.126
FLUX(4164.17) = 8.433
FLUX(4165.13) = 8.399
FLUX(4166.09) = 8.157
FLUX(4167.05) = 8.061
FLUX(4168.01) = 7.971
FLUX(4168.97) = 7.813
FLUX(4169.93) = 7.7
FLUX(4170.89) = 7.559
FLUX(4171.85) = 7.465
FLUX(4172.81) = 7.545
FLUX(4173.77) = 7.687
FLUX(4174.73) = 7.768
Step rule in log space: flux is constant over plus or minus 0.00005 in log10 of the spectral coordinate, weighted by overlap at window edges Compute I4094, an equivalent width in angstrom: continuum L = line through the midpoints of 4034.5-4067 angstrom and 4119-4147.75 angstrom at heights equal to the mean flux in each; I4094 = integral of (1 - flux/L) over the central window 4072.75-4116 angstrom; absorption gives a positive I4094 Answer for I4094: 2.90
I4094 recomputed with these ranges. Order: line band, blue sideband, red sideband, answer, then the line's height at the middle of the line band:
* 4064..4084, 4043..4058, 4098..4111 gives -2.5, 7.19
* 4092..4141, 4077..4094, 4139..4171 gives 6.2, 8.17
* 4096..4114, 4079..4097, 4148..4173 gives 3.7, 7.96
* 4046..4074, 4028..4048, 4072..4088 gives 0.7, 8.15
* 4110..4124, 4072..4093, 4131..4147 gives 0.7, 7.98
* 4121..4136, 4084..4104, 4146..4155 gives 0.5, 7.79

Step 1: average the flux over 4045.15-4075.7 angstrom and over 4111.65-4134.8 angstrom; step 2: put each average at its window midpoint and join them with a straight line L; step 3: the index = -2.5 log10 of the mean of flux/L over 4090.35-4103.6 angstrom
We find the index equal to 0.220 mag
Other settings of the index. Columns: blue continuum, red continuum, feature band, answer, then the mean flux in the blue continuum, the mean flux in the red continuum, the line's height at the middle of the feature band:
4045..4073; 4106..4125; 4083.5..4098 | -0.014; 7.94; 7.46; 7.67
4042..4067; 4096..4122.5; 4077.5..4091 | -0.152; 7.9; 6.72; 7.26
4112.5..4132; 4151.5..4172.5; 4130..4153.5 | -0.020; 7.63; 7.96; 7.79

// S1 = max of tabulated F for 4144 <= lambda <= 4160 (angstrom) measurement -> 8.78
